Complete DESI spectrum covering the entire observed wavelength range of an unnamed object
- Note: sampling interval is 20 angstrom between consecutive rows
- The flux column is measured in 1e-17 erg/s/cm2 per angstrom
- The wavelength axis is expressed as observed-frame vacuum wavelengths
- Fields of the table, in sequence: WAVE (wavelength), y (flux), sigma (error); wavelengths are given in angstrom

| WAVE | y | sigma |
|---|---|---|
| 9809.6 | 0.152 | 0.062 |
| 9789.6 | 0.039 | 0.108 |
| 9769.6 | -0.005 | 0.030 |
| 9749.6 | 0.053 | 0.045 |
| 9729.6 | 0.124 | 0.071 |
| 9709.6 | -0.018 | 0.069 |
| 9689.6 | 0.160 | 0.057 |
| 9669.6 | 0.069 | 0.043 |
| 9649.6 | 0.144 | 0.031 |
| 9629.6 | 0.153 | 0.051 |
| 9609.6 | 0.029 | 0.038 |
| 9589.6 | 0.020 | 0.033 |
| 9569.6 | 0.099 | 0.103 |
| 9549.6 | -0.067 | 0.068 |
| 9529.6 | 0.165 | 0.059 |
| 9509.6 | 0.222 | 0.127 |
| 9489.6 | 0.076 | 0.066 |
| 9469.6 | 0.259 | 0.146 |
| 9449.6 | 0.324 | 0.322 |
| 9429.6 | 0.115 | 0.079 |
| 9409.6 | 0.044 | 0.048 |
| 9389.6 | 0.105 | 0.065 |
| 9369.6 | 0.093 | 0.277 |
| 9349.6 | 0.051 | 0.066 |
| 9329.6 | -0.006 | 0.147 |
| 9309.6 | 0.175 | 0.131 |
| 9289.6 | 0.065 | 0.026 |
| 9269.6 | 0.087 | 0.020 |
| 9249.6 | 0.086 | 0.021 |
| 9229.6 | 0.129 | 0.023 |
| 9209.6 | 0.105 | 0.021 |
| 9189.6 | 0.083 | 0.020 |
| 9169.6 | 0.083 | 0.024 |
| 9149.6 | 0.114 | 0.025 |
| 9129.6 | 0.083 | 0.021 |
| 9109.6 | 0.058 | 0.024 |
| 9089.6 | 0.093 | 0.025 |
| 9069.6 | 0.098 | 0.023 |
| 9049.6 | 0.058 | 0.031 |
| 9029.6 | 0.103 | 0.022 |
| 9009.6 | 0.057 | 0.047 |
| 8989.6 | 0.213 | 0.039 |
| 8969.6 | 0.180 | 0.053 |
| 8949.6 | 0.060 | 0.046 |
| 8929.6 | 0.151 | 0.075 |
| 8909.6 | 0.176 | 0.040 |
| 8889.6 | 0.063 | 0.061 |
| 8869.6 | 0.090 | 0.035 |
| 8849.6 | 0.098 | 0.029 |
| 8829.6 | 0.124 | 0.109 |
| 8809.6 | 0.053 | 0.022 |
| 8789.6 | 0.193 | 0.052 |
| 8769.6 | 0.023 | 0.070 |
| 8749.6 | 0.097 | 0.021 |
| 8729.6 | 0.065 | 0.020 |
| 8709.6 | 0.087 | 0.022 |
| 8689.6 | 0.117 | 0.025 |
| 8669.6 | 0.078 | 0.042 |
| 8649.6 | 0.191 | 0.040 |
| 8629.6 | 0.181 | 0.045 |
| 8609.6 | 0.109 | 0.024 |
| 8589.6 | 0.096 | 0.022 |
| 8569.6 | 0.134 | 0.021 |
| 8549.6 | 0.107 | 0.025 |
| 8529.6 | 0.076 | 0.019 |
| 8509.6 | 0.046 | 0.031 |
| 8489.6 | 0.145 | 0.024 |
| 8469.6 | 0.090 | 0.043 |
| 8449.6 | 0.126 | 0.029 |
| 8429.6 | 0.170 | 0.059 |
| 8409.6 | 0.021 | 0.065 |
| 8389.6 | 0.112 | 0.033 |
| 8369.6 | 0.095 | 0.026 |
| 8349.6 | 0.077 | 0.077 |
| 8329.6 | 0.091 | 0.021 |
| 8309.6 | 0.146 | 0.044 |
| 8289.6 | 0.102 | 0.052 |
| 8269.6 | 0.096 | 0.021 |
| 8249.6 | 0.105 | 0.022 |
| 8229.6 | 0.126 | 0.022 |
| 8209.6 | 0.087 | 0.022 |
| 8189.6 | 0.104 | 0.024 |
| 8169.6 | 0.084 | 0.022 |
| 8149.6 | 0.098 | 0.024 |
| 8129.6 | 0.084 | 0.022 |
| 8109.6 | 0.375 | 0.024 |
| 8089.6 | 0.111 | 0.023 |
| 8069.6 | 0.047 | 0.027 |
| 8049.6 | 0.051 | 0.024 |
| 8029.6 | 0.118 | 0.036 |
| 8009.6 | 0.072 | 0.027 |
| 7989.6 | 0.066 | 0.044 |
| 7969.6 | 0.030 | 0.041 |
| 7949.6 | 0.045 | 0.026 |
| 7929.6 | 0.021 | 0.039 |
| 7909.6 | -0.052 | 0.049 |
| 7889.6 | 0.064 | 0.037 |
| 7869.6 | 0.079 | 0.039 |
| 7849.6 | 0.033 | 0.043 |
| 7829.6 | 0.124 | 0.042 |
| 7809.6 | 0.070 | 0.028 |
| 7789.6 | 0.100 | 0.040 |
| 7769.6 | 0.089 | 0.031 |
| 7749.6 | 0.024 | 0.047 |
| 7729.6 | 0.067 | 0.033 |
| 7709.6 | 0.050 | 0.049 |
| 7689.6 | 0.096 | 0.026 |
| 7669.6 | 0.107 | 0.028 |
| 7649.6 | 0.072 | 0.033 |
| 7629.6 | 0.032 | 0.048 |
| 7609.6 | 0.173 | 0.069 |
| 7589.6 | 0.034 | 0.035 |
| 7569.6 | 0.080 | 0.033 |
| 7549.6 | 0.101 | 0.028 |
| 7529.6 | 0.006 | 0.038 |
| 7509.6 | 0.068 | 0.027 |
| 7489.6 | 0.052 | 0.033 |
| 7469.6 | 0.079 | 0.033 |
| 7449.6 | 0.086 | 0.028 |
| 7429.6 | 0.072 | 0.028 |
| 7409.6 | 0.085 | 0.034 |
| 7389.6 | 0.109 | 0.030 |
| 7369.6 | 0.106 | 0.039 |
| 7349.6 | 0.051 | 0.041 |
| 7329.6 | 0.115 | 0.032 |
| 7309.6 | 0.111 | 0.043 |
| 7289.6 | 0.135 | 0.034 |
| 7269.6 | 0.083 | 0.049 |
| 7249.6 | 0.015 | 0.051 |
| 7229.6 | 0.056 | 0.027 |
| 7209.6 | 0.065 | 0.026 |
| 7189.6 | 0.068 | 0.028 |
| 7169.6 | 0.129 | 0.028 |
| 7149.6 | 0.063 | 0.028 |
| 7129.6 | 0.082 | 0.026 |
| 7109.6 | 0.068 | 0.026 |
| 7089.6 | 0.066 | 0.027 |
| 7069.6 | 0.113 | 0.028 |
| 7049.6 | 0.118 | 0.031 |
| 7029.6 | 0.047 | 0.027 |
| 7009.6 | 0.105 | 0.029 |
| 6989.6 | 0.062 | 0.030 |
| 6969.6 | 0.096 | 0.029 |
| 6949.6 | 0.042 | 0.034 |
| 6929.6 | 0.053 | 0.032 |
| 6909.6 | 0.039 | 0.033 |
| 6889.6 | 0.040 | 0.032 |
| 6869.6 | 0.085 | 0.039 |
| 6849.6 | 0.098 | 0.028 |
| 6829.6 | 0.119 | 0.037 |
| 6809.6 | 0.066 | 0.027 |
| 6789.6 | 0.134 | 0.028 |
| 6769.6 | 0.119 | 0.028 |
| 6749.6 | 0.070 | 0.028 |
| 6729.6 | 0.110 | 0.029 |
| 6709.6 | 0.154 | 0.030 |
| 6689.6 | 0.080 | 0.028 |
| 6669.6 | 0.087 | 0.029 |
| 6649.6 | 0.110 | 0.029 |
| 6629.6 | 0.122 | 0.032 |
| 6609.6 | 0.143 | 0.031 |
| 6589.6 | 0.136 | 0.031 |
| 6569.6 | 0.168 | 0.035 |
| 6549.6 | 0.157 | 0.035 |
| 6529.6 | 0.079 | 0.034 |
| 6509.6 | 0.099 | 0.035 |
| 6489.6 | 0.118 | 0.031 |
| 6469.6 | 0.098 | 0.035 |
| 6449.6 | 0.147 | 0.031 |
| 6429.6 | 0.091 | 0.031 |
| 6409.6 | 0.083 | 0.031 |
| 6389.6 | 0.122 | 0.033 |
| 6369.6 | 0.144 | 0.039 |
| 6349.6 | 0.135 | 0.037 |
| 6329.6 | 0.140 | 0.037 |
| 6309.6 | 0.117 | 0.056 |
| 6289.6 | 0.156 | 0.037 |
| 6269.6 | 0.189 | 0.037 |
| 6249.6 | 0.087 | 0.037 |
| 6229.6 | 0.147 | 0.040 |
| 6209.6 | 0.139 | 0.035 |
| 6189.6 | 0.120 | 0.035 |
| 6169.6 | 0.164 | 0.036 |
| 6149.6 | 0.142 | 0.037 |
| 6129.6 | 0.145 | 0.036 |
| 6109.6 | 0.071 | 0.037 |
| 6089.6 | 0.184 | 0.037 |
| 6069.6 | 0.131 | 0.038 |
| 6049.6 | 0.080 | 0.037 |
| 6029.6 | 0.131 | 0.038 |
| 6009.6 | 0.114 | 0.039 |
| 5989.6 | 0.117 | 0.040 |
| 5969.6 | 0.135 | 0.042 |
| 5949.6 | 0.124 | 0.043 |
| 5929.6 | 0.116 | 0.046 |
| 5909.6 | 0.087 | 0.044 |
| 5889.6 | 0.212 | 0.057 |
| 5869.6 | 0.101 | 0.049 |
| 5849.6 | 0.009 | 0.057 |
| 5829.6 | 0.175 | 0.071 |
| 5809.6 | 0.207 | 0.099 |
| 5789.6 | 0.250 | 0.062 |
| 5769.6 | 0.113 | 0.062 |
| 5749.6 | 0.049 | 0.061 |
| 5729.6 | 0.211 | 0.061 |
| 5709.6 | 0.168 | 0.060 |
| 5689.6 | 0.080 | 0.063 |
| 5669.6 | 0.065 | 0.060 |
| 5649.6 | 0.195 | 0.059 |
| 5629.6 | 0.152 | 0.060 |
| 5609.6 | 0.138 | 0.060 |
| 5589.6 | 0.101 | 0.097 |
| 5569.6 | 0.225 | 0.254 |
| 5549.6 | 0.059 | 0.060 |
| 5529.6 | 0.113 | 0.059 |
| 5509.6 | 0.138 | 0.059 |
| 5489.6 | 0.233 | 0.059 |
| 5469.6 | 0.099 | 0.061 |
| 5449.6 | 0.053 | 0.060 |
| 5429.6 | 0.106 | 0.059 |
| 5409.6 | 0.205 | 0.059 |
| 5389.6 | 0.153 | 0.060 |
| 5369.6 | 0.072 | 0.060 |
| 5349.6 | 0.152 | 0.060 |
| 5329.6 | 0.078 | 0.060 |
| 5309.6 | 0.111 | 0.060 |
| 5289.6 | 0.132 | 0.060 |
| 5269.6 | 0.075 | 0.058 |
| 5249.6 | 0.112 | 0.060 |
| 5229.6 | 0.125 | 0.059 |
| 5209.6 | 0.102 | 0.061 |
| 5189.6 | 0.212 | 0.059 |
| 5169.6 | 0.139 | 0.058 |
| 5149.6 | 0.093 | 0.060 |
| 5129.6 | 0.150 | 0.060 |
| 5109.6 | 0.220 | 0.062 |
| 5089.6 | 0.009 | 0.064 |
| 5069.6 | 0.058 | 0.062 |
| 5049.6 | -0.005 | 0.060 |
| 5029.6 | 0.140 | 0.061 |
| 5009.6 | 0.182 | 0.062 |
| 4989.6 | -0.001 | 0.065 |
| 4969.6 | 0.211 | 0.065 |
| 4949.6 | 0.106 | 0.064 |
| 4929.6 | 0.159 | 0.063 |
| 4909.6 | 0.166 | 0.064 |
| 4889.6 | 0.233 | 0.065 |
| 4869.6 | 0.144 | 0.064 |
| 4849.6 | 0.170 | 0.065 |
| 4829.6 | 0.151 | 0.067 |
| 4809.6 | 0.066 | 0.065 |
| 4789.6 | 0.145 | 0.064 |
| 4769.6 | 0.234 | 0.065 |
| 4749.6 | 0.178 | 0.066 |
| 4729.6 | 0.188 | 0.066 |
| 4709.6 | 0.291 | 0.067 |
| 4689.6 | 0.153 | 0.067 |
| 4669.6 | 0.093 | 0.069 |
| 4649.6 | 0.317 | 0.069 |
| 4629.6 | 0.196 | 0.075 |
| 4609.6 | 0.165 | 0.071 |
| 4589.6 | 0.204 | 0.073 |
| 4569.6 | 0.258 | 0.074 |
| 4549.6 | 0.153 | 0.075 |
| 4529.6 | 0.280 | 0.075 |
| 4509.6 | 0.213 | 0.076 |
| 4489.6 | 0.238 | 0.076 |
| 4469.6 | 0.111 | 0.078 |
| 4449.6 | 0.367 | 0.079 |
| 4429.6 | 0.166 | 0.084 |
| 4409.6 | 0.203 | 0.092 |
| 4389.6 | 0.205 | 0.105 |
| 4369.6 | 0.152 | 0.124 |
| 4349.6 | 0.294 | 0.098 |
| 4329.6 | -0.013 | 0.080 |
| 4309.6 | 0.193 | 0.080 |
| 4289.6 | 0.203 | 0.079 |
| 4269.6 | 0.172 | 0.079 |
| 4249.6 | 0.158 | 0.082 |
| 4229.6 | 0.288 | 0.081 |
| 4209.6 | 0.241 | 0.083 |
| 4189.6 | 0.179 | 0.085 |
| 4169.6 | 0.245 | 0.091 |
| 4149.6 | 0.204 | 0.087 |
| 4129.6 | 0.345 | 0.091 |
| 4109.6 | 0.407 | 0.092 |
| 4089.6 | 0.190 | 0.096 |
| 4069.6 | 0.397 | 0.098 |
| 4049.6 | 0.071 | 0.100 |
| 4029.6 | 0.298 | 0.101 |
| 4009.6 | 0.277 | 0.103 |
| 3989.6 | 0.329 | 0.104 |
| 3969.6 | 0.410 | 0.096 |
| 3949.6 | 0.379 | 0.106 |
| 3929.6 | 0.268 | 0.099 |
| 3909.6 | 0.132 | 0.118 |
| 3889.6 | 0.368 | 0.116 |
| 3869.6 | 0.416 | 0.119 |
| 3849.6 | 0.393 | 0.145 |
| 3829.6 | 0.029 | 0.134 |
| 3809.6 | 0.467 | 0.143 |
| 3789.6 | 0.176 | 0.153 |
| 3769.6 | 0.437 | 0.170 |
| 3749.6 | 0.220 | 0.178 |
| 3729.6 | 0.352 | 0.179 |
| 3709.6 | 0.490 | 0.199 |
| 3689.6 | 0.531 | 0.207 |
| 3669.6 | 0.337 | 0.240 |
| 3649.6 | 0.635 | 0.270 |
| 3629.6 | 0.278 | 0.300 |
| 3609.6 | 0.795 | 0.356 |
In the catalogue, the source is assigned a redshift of 1.174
